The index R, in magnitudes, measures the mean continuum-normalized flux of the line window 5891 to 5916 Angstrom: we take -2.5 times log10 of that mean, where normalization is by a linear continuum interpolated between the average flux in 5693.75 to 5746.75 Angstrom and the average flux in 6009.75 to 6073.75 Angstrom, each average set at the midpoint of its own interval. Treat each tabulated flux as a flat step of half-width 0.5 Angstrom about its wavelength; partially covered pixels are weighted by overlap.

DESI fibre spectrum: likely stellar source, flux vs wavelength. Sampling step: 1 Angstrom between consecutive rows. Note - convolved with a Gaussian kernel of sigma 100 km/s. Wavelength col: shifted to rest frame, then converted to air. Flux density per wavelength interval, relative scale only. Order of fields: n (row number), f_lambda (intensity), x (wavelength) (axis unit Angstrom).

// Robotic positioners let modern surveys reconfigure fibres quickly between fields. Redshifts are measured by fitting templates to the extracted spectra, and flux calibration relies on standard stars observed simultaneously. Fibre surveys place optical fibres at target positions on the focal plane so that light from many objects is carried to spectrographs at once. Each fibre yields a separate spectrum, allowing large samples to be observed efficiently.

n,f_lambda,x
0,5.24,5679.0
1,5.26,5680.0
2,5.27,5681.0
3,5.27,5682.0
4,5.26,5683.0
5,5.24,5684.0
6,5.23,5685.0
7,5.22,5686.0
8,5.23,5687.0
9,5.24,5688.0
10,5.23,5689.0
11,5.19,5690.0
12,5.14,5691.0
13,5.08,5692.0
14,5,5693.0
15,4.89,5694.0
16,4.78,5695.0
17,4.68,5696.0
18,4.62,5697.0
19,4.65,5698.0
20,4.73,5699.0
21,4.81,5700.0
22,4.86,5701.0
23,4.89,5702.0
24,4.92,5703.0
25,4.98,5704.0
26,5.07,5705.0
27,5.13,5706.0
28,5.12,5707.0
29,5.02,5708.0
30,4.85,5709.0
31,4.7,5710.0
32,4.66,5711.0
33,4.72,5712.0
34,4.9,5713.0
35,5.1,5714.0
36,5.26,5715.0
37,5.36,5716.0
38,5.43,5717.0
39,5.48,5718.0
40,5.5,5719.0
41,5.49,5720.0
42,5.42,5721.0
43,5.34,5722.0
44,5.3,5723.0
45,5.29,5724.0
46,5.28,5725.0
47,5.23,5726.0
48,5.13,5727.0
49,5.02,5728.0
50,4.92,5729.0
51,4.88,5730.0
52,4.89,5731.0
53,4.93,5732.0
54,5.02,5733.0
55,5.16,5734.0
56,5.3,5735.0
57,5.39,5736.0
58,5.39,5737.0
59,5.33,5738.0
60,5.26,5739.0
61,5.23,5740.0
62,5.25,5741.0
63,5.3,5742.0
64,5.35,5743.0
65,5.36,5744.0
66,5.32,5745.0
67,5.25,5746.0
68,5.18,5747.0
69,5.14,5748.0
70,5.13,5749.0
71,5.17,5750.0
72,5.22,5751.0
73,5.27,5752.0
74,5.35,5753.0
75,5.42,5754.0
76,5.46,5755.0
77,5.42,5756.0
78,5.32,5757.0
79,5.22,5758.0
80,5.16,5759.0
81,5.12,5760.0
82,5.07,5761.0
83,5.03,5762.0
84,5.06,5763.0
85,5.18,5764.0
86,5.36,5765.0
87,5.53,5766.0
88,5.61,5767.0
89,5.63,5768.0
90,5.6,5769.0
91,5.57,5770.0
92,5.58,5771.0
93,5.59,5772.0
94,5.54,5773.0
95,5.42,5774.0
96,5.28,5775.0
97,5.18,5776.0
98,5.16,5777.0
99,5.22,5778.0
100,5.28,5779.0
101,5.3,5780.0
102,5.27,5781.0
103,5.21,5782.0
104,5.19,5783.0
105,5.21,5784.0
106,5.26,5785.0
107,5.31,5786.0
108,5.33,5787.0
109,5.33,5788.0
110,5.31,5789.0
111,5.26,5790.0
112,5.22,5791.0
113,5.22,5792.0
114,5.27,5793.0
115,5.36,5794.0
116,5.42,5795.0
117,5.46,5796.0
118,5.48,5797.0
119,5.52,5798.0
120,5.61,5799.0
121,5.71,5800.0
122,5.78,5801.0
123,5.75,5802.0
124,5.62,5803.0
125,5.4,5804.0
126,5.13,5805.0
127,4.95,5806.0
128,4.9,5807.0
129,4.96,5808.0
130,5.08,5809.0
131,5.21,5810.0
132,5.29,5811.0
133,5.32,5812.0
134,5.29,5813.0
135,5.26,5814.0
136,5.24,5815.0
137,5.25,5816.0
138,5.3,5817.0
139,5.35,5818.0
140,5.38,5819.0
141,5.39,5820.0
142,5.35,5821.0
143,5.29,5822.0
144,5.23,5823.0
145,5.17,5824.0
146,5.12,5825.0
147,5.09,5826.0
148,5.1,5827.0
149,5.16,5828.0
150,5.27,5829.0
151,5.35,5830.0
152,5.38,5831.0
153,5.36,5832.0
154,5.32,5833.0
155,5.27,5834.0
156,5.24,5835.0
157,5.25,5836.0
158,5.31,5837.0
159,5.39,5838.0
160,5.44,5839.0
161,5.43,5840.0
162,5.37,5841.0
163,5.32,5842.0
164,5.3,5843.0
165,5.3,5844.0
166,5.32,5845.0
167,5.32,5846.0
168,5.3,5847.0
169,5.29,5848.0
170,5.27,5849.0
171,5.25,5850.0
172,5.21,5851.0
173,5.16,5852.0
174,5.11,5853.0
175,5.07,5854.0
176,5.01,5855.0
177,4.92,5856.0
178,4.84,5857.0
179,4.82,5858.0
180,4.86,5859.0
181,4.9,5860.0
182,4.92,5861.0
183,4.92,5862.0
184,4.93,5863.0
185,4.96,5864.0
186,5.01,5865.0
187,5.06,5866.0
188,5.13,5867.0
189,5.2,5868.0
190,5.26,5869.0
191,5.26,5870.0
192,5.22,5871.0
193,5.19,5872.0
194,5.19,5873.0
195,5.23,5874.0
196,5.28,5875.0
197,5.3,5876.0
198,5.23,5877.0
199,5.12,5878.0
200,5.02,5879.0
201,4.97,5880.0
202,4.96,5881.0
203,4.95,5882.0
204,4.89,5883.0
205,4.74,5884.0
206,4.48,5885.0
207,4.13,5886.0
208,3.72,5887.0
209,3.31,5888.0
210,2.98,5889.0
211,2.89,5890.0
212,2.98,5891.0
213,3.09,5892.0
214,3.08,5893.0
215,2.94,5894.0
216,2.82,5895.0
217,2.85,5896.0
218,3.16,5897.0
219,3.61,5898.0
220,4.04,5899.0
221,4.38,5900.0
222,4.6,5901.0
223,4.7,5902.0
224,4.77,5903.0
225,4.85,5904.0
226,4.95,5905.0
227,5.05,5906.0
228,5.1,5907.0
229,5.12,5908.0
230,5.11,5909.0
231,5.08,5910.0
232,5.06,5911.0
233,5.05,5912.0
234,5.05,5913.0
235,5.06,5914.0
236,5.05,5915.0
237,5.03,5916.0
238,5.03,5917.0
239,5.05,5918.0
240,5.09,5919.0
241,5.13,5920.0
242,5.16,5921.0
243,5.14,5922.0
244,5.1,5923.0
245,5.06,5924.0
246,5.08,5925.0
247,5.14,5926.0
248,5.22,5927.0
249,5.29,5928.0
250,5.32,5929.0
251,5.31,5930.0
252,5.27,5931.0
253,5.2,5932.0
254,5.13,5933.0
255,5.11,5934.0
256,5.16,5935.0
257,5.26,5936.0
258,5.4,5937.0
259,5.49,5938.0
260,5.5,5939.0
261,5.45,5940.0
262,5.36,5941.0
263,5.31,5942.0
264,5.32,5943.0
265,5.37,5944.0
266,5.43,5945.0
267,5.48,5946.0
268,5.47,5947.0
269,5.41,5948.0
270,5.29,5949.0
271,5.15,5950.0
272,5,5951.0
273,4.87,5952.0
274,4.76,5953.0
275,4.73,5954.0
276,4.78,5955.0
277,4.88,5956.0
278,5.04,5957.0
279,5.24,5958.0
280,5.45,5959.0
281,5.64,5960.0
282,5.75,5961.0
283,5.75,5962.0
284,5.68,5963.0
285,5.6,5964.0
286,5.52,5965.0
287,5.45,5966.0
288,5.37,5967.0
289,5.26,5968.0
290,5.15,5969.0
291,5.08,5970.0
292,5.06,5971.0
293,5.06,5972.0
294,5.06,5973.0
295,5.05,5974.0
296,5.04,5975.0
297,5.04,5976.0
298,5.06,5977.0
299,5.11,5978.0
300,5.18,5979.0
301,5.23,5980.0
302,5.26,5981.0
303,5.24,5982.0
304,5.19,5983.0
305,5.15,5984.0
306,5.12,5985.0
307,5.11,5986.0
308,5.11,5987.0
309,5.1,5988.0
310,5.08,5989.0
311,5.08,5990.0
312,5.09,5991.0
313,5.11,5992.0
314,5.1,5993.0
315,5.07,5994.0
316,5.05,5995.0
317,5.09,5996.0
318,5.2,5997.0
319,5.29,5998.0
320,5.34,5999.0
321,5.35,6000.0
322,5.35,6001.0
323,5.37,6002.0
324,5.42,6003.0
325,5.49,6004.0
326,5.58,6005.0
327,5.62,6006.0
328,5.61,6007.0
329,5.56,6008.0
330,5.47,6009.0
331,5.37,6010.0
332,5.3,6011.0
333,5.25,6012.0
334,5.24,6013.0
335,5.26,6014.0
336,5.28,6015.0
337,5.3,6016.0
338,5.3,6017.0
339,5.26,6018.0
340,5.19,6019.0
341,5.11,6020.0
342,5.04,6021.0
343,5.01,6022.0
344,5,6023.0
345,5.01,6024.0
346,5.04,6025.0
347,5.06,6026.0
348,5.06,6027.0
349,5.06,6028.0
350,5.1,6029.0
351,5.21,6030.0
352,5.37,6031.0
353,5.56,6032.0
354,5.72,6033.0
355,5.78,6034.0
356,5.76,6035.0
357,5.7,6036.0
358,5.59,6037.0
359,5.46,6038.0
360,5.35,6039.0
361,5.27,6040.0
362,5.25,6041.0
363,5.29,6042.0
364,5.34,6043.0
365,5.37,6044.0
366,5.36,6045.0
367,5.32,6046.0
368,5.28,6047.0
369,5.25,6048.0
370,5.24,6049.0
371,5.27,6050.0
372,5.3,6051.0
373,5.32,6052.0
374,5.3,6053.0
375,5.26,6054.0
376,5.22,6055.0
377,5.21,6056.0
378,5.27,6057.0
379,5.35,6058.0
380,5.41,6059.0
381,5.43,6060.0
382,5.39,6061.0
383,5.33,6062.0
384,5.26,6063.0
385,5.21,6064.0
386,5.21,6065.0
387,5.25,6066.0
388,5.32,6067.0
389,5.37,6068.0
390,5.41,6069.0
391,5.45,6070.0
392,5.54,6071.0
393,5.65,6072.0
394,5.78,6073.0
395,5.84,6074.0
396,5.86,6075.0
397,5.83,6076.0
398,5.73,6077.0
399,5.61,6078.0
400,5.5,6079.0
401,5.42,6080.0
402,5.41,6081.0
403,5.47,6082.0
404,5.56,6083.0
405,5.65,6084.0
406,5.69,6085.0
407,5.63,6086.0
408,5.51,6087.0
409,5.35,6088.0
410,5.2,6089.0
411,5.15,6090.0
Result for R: 0.20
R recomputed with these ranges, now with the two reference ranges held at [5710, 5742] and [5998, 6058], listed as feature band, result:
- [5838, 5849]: -0.02 mag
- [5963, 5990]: 0.02 mag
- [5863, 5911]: 0.17 mag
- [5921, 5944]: 0.00 mag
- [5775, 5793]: -0.01 mag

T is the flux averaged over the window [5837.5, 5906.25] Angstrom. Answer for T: 4.7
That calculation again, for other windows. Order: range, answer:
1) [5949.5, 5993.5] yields 5.18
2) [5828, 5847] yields 5.32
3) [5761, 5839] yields 5.32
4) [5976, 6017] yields 5.25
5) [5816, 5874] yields 5.2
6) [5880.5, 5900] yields 3.68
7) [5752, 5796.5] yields 5.32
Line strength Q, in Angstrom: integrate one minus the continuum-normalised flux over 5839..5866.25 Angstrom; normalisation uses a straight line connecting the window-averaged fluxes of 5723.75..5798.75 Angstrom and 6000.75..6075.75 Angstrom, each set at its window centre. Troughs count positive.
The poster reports 0.9 Angstrom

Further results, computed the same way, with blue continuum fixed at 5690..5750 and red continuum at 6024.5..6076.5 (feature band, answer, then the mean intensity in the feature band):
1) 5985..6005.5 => 0.45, 5.22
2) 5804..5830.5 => -0.15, 5.21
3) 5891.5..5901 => 3.35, 3.4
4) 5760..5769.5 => -0.35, 5.33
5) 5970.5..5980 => 0.42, 5.08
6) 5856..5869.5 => 0.62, 4.98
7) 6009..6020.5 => 0.18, 5.27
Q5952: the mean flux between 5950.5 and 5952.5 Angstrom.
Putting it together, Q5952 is 4.94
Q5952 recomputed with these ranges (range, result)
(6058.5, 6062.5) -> 5.39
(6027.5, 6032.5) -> 5.26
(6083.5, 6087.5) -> 5.62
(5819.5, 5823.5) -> 5.32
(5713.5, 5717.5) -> 5.29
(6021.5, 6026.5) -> 5.02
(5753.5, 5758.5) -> 5.37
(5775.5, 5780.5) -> 5.23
